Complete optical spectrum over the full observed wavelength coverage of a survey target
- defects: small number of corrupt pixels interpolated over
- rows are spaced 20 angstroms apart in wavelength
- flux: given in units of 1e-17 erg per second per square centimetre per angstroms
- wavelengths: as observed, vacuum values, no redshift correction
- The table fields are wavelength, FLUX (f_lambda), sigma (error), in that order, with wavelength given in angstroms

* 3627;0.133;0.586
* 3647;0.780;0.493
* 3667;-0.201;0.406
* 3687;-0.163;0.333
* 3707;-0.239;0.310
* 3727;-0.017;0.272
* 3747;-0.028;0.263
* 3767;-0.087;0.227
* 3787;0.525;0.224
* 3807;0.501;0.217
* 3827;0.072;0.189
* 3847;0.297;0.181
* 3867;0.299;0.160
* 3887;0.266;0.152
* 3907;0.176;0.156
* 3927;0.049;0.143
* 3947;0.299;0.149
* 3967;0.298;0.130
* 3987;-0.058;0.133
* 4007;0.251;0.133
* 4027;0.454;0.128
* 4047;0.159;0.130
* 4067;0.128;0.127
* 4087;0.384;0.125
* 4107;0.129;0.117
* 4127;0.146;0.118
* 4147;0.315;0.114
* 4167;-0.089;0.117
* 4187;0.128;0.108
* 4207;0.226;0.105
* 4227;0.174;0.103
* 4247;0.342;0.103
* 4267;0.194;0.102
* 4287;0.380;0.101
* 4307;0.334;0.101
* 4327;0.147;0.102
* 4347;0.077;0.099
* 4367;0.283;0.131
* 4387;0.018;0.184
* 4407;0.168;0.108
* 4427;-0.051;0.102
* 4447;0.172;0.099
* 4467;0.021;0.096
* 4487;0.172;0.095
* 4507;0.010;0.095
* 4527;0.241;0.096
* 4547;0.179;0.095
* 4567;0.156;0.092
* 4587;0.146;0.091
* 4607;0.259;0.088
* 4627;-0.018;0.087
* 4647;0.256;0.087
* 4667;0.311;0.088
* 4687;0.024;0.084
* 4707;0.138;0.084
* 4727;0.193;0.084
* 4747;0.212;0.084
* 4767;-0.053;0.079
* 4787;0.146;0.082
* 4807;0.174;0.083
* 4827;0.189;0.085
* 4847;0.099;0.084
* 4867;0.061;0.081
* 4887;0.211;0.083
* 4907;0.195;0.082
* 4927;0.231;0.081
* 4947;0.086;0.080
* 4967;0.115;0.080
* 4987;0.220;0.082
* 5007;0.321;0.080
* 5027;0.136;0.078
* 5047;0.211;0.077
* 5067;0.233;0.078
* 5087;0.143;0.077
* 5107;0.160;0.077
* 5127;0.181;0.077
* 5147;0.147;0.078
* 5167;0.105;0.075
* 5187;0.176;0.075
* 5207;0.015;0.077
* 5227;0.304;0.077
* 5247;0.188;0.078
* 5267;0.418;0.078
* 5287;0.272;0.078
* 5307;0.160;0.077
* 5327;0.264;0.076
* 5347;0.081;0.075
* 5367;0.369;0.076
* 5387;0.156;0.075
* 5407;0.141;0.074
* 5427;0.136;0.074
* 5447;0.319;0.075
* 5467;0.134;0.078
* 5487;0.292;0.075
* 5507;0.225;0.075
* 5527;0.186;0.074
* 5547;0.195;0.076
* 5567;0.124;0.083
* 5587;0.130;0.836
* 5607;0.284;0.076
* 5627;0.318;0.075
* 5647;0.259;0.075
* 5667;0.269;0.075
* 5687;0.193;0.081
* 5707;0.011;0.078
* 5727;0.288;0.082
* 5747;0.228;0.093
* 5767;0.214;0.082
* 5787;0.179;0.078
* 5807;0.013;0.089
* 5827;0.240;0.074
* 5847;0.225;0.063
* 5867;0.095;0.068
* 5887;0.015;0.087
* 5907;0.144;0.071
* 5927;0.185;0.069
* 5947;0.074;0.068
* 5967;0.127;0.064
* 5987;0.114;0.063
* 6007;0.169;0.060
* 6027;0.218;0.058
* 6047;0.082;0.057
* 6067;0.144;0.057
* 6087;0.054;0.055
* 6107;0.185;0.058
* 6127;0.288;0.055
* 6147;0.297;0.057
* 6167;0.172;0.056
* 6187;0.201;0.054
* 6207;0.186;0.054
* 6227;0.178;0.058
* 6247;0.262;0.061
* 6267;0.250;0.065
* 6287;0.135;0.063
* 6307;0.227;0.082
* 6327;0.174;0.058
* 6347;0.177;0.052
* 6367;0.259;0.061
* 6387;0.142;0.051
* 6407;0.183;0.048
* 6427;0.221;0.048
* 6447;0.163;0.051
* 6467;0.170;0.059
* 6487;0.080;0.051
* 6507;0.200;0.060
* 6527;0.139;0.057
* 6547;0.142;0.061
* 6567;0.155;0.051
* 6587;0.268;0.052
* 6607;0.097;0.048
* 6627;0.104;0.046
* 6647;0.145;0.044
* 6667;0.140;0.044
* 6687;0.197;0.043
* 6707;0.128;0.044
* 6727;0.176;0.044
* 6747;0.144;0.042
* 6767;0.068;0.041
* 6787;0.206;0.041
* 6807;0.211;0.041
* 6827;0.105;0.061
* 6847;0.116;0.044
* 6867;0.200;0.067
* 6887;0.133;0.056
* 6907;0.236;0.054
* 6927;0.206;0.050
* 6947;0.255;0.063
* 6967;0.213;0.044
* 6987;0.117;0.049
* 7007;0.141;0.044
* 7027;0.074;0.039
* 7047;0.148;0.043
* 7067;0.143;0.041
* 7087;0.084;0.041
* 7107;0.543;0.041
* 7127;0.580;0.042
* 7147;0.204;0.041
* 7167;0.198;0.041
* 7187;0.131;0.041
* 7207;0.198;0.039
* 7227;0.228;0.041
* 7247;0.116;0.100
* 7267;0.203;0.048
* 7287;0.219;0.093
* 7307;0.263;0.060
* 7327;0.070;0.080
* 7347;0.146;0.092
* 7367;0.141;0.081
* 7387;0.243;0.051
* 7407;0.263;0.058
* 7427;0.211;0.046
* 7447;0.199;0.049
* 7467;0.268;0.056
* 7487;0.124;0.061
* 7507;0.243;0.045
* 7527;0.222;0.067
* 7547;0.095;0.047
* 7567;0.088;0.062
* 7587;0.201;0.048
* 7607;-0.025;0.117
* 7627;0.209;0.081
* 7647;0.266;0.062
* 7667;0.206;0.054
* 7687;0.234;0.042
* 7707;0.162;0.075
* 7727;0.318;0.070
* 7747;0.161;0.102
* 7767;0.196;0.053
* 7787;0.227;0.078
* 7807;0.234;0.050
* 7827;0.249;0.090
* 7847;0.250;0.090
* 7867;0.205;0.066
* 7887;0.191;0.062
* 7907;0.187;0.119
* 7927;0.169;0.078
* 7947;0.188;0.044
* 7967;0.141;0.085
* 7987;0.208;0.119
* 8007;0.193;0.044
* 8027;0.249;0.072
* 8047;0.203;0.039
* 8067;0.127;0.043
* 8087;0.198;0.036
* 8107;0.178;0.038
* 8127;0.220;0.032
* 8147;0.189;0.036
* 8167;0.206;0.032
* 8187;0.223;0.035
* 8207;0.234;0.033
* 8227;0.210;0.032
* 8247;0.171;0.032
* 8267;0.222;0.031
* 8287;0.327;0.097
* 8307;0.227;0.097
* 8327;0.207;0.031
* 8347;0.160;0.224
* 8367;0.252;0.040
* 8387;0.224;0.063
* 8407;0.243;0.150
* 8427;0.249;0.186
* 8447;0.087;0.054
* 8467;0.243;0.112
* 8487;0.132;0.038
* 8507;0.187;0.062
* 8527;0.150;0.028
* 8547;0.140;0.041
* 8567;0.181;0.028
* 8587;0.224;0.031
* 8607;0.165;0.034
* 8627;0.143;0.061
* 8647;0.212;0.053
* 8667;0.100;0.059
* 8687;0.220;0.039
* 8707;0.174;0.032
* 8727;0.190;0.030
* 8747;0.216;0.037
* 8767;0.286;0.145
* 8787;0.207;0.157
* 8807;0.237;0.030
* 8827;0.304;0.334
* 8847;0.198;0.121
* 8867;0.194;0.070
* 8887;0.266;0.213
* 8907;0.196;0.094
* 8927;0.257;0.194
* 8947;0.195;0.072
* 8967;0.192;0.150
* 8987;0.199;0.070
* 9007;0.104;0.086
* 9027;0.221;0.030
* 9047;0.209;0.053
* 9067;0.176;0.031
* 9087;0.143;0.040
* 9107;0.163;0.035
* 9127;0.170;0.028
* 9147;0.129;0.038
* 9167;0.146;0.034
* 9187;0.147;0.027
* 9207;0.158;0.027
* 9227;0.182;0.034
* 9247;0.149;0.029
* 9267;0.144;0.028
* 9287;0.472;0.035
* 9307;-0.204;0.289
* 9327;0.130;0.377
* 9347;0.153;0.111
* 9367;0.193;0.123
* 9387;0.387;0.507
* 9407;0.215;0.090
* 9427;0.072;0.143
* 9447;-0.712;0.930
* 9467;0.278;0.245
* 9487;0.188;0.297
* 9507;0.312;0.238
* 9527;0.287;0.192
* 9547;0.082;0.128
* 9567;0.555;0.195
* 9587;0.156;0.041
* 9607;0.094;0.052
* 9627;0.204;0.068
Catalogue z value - 0.909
